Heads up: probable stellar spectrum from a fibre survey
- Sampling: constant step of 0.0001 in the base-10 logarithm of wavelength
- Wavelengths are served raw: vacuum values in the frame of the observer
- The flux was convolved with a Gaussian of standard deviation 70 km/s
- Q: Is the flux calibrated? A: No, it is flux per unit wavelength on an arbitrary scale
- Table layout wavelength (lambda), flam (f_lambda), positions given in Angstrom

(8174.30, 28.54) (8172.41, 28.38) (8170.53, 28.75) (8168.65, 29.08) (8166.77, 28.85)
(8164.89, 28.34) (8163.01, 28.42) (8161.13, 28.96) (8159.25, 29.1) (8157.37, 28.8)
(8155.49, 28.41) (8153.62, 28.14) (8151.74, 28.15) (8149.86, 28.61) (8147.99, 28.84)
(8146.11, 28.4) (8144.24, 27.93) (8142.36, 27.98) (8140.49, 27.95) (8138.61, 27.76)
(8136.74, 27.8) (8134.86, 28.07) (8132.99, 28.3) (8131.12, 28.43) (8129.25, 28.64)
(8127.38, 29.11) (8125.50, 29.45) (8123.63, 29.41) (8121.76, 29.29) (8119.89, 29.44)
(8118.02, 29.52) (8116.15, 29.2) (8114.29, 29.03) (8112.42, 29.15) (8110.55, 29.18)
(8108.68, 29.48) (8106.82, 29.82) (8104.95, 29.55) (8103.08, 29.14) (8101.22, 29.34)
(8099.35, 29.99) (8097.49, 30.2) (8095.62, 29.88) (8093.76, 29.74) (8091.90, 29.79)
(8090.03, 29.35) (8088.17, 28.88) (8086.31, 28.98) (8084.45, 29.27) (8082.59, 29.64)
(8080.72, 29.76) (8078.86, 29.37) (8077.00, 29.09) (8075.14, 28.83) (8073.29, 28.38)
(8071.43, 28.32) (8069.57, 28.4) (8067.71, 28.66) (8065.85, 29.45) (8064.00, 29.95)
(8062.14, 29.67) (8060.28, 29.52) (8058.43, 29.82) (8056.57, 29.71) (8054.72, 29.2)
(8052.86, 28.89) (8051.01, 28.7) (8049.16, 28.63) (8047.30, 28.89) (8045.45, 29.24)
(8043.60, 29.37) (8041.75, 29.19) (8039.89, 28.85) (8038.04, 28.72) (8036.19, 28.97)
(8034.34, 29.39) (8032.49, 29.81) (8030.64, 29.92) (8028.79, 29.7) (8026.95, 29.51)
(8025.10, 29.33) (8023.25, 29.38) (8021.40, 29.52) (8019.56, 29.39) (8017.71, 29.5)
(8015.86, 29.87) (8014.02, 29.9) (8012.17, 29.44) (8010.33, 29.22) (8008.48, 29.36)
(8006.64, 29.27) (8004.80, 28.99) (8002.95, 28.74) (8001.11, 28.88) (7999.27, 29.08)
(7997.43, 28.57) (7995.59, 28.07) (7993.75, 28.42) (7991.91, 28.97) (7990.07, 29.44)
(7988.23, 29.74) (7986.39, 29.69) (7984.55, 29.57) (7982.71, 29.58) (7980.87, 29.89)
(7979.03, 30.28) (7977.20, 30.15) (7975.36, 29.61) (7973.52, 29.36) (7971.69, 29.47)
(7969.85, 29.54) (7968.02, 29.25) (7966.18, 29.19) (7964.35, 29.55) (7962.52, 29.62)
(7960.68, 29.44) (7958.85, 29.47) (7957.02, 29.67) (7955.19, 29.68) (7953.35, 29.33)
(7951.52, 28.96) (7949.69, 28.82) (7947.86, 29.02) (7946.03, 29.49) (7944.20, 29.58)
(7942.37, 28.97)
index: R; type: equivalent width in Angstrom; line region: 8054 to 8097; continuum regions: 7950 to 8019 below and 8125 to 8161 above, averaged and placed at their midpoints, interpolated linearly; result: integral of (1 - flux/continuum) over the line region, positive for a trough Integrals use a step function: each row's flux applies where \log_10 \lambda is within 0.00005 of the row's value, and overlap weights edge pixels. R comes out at -0.72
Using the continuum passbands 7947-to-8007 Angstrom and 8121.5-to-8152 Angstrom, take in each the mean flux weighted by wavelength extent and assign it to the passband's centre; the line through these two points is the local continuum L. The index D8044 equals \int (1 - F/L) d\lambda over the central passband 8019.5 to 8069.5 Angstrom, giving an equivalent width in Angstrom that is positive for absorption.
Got -0.59 Angstrom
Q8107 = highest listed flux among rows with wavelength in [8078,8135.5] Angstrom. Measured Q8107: 30.2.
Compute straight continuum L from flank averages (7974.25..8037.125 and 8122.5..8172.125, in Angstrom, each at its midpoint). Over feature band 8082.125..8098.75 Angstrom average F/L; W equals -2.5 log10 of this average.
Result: -0.03 mag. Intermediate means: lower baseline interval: 29.4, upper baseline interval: 28.5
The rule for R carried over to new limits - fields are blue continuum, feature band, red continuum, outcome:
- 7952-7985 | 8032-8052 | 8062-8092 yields 0.15 Angstrom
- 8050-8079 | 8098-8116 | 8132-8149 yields -0.54 Angstrom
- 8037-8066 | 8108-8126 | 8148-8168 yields -0.29 Angstrom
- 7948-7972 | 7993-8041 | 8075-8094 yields 0.21 Angstrom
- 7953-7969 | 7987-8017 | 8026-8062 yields 0.25 Angstrom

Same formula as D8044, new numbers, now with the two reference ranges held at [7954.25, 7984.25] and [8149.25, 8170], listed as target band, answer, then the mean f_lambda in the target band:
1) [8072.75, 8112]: -0.61 Angstrom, 29.4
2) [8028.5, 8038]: -0.06 Angstrom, 29.5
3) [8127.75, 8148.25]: 0.39 Angstrom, 28.2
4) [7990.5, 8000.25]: 0.27 Angstrom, 28.7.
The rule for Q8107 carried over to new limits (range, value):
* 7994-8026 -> 29.9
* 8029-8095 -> 29.95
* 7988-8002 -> 29.74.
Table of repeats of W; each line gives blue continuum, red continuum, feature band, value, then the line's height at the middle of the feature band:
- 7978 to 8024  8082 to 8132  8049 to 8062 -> 0.00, 29.3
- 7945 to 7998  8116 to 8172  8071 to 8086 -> -0.01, 28.9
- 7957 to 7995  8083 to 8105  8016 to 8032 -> 0.00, 29.5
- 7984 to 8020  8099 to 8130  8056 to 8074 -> 0.00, 29.3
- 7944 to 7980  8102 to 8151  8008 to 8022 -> -0.01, 29.3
